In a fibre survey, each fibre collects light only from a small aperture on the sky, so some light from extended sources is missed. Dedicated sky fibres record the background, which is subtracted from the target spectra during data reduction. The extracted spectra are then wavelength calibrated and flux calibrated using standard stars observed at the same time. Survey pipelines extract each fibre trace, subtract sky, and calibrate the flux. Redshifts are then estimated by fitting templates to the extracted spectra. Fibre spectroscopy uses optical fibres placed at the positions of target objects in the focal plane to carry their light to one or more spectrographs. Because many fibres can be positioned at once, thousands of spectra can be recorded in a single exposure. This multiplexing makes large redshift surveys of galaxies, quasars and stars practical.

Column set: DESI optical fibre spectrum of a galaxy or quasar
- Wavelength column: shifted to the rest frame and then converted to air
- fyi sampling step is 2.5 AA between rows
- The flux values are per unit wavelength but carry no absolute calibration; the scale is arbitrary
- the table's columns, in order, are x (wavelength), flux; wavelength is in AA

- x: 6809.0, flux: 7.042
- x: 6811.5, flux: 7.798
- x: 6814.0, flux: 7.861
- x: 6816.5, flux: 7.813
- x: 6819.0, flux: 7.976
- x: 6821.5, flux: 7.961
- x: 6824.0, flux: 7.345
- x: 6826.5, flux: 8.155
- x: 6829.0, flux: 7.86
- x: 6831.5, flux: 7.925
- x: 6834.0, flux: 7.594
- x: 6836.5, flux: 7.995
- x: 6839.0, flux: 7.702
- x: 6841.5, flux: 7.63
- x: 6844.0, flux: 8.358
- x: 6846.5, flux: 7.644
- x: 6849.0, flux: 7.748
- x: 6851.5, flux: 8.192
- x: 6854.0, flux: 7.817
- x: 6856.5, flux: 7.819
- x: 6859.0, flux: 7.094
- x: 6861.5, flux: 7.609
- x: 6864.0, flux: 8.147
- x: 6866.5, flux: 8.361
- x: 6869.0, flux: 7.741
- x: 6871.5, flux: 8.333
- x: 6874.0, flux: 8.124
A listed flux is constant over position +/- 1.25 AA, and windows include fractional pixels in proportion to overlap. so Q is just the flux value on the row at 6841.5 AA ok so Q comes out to 7.63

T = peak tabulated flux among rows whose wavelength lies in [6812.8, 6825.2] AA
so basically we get 7.976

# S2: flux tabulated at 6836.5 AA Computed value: 7.995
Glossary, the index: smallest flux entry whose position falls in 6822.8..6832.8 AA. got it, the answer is 7.345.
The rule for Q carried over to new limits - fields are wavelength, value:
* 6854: 7.817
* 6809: 7.042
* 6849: 7.748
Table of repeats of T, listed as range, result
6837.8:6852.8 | 8.358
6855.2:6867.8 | 8.361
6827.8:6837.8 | 7.995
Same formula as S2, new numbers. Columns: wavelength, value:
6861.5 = 7.609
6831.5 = 7.925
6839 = 7.702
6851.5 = 8.192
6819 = 7.976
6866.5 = 8.361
